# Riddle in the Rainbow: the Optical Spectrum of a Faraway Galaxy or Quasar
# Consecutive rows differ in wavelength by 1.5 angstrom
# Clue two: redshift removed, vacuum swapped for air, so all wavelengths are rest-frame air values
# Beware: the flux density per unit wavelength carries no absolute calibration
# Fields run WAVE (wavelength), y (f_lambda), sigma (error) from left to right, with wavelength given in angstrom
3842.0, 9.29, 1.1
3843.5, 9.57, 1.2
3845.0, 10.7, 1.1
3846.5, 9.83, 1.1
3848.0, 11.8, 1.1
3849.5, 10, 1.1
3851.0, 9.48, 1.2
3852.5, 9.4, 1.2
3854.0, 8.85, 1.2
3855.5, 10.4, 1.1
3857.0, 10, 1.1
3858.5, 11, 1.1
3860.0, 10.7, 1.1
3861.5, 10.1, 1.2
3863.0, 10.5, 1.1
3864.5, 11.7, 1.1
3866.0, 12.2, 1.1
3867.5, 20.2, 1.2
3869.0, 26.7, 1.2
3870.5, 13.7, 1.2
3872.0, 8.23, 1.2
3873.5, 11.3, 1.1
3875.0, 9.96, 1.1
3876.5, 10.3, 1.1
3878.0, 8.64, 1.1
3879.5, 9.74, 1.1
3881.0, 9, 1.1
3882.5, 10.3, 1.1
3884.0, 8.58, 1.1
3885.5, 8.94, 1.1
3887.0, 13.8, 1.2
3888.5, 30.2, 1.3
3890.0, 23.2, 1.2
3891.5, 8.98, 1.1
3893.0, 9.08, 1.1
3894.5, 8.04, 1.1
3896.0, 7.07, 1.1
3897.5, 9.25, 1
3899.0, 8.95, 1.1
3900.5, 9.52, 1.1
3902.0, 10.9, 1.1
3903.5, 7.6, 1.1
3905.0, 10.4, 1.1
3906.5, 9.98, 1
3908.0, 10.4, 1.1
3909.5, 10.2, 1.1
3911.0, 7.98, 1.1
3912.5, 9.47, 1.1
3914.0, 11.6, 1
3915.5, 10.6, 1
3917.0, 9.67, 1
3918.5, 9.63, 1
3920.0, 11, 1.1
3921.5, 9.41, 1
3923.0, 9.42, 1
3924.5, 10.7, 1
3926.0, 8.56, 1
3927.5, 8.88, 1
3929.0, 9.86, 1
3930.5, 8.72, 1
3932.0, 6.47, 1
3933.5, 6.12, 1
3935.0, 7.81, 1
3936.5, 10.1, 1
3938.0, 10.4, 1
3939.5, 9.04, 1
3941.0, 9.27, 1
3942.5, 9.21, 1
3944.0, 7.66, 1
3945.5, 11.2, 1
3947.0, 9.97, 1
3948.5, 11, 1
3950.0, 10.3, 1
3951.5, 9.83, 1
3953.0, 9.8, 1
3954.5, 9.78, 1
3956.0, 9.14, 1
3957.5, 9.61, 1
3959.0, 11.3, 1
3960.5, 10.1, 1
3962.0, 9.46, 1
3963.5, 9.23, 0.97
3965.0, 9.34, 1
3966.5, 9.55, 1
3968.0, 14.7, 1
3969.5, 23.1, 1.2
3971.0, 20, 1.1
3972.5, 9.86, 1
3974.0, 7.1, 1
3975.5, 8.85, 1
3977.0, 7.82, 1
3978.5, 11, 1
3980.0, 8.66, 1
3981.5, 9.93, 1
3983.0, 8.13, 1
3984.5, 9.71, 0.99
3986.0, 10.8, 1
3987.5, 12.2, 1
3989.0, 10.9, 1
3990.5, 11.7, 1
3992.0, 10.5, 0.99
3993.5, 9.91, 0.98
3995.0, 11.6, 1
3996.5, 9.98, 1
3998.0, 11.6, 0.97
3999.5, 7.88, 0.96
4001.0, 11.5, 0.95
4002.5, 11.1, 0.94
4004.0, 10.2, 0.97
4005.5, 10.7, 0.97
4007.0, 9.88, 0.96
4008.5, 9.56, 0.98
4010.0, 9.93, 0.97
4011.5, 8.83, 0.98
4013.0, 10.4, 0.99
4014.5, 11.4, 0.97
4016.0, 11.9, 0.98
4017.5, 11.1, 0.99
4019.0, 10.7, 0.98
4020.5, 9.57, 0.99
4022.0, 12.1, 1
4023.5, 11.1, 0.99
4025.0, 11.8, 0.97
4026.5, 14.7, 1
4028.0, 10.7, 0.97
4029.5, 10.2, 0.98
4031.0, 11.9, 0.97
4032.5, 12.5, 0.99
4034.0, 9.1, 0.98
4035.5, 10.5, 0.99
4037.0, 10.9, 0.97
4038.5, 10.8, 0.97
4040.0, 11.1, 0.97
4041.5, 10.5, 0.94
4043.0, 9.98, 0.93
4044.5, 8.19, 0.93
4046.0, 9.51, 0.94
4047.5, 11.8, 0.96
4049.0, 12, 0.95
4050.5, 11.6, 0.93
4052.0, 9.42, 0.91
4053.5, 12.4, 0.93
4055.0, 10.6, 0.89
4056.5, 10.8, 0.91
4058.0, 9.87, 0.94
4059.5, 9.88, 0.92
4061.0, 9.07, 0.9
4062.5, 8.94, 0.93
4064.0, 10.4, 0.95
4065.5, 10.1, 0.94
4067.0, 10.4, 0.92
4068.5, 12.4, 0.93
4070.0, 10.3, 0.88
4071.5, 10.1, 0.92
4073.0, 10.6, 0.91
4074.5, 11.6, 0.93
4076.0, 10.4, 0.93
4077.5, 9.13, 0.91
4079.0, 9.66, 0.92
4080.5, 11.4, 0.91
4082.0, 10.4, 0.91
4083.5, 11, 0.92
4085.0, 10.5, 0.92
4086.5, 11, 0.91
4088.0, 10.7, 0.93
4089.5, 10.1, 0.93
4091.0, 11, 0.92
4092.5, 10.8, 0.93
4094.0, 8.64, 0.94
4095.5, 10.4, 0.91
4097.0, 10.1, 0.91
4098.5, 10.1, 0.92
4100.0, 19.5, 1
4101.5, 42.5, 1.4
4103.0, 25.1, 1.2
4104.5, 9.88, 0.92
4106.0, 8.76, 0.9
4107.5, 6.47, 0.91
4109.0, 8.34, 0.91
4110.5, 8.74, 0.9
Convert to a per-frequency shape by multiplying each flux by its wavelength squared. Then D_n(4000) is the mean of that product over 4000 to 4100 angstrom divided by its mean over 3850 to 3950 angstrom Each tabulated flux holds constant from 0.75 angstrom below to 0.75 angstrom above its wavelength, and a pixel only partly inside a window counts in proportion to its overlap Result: 1.08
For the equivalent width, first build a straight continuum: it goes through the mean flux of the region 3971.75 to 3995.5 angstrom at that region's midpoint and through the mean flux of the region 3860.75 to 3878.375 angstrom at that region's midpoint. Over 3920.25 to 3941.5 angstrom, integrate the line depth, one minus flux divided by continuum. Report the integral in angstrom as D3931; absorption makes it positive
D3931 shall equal 4.38 angstrom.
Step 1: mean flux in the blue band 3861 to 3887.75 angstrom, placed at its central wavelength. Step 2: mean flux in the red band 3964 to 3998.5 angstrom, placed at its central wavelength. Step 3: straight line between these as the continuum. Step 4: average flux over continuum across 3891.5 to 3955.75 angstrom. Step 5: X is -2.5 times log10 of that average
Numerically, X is 0.22 mag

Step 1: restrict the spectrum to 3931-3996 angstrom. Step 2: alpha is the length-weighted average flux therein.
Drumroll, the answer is 10.3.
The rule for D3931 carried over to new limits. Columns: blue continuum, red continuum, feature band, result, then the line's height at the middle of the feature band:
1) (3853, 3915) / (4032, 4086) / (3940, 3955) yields 1.73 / 11.1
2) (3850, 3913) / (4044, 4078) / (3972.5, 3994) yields 2.01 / 10.8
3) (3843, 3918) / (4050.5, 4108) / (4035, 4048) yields 1.43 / 11.6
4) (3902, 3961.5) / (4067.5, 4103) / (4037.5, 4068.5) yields 3.86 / 11.9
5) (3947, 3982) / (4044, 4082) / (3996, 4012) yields 0.82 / 10.7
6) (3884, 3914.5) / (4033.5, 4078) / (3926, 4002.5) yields 4.73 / 10.9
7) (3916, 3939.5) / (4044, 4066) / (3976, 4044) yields -4.63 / 9.91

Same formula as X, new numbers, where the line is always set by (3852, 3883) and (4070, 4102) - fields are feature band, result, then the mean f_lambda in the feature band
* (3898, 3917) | 0.19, 9.79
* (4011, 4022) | 0.12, 10.7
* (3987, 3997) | 0.09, 11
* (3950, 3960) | 0.18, 9.94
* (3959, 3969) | 0.10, 10.8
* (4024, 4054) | 0.10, 11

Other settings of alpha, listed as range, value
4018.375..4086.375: 10.7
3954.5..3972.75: 12.1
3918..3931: 9.59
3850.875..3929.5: 11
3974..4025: 10.3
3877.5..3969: 10.2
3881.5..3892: 14.9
